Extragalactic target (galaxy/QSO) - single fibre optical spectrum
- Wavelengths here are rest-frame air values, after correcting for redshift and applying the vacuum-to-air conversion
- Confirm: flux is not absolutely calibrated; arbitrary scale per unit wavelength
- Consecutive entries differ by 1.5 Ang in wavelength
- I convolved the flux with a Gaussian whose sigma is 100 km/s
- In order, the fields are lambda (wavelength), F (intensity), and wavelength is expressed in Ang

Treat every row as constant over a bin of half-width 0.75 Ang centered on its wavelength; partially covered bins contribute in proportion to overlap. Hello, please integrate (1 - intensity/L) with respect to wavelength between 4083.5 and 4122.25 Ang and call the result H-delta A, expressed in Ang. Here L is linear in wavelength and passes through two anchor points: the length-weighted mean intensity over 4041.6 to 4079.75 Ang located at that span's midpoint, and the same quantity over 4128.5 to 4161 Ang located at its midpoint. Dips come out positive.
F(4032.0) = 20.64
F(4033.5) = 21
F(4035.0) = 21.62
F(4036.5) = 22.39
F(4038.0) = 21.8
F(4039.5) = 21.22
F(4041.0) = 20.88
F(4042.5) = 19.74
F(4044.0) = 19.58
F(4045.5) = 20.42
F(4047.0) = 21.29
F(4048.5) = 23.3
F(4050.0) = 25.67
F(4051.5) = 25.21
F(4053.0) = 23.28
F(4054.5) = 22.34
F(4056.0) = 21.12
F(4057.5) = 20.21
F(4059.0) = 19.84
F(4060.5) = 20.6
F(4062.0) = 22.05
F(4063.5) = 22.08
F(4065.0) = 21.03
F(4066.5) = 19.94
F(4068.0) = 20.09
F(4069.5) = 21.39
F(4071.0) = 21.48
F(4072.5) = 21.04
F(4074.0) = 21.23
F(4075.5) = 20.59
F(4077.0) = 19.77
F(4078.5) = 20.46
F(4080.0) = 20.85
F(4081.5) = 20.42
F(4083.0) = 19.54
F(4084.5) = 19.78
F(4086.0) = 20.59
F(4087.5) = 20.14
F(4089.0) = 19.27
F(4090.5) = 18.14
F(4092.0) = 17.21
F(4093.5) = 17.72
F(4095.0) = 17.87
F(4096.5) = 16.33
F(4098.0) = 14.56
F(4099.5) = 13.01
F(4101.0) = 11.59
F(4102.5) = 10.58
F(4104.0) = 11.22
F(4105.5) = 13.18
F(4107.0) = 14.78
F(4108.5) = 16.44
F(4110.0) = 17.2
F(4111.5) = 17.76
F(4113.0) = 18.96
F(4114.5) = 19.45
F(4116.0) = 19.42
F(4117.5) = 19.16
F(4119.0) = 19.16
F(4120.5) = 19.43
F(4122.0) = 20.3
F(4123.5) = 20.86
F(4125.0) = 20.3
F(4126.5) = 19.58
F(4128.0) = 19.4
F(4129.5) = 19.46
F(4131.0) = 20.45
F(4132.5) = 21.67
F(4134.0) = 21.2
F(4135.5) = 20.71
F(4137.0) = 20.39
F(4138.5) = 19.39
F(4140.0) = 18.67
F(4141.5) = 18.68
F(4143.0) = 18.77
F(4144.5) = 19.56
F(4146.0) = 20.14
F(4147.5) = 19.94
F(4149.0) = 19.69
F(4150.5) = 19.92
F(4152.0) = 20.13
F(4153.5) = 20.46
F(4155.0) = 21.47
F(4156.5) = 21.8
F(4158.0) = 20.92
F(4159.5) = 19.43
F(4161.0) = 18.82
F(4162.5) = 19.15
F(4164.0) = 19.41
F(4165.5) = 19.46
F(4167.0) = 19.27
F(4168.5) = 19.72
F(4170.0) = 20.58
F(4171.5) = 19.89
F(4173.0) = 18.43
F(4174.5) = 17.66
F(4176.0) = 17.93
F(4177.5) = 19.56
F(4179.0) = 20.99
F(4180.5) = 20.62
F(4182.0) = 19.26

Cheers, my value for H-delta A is 6.9 Ang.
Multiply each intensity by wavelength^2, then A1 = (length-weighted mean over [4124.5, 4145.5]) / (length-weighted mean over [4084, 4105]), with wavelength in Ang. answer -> 1.25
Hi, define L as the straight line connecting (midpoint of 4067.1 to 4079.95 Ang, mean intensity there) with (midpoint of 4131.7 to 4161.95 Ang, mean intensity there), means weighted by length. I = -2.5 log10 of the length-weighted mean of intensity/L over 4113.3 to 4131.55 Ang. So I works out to 0.03 mag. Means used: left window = 20.8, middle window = 19.7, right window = 20.1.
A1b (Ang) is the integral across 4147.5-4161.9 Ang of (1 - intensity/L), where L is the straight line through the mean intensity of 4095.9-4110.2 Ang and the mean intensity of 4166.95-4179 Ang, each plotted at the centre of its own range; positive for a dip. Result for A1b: -2.00 Ang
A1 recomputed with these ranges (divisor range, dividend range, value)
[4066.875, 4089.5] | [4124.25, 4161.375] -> 1.01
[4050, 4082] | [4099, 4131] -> 0.83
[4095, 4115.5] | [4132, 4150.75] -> 1.33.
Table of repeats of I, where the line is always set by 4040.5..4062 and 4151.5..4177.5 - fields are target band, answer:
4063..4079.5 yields 0.03 mag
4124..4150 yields 0.01 mag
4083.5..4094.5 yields 0.11 mag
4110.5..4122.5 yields 0.08 mag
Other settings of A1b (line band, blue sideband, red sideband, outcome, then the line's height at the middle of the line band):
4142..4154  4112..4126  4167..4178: -0.3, 19.4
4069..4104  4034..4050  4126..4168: 4.3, 20.8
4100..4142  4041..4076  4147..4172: 4.9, 20.6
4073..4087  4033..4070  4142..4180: 0.5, 21.1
